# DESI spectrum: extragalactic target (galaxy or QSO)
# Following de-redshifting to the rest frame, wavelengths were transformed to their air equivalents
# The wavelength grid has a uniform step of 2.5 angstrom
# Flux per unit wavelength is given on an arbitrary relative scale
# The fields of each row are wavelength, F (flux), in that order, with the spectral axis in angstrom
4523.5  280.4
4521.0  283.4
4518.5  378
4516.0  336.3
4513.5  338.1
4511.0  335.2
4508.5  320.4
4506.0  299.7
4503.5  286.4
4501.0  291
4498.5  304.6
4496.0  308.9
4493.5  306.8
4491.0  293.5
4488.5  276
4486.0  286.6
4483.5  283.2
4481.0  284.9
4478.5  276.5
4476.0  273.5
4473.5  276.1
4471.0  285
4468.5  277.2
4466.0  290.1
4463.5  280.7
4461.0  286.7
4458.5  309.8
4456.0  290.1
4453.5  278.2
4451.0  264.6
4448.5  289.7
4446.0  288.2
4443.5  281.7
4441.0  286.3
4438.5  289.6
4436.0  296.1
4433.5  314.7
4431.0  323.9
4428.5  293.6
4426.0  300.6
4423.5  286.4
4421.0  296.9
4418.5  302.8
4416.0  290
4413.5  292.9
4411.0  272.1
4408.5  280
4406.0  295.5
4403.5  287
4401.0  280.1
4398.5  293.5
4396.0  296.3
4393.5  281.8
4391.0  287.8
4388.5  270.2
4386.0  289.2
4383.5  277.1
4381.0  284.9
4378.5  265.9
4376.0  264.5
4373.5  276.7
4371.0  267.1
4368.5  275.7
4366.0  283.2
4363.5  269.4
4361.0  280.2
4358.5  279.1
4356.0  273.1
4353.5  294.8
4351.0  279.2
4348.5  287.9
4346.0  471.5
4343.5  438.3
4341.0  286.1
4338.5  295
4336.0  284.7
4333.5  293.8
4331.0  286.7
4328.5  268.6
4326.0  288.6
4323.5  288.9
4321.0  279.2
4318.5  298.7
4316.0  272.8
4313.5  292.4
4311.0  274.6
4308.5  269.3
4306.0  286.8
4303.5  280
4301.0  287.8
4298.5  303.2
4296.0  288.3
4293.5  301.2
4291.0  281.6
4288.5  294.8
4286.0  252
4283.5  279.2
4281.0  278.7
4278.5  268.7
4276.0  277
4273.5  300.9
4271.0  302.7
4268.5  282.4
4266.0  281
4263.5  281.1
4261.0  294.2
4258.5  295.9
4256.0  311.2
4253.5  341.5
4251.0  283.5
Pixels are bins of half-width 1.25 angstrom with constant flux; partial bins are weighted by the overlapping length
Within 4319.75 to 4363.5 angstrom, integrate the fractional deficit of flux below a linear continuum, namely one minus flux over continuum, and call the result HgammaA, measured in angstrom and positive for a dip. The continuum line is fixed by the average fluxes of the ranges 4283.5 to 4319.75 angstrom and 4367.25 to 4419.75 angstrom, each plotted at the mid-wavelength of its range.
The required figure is -3.1 angstrom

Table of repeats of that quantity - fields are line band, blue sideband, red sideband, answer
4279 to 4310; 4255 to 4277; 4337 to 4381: 1.1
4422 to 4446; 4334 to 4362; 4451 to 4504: 0.0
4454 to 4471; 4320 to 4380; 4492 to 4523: 1.1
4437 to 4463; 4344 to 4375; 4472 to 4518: 1.1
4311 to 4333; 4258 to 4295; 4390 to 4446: 0.2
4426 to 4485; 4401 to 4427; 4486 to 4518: 2.1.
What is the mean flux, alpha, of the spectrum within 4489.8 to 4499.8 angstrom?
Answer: 303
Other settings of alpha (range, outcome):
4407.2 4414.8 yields 282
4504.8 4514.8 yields 324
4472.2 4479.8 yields 275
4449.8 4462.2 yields 286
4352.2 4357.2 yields 284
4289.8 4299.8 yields 294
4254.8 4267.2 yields 293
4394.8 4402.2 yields 290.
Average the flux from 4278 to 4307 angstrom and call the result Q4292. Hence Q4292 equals 284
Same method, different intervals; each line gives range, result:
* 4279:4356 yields 296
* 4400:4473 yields 290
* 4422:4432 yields 300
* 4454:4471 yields 288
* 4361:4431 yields 284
